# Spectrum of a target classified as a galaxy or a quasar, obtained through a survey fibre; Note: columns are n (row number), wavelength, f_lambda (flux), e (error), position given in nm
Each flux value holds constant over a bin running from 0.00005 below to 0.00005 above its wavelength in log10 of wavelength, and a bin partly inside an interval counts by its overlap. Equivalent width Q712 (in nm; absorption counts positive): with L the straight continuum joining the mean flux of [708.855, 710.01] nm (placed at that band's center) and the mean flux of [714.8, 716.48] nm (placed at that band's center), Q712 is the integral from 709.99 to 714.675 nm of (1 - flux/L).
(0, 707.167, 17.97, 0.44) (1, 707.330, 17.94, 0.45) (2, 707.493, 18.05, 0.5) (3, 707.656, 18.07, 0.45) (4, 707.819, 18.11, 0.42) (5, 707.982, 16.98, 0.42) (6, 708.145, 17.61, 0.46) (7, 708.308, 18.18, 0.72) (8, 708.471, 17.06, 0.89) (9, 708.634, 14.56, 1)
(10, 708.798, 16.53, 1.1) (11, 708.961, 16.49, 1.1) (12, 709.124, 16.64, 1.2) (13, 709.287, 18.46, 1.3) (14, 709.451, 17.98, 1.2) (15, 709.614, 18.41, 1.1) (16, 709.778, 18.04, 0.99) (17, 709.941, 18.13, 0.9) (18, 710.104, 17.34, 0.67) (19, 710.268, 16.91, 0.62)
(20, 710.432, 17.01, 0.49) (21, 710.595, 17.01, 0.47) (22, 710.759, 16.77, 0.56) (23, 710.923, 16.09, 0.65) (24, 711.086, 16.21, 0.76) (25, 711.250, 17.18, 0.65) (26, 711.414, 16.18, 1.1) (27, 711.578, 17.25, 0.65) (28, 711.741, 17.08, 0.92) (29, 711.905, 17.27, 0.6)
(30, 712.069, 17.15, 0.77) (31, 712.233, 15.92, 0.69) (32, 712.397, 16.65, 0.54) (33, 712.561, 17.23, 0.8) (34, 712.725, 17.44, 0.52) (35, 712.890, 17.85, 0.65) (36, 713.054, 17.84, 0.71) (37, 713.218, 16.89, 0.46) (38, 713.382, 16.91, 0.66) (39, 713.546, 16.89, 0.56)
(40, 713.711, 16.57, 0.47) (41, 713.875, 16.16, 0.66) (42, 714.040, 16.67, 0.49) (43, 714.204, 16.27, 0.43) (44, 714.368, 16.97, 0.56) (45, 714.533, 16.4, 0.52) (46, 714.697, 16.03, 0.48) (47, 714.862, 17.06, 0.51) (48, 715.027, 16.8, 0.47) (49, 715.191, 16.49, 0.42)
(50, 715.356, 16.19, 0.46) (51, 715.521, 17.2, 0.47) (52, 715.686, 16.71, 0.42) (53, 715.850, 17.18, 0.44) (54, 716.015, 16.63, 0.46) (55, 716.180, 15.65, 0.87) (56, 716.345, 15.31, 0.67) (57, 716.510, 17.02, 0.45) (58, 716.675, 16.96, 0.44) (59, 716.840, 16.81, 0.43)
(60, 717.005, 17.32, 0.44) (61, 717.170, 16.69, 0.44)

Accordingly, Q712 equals 0.08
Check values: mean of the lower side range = 17.7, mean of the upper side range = 16.5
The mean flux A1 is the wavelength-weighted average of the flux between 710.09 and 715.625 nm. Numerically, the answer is 16.8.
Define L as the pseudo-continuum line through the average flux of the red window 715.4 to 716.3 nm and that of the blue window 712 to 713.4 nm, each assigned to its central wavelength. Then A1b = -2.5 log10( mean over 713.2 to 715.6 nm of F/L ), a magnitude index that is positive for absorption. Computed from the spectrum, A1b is 0.01 mag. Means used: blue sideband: 17.1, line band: 16.6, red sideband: 16.6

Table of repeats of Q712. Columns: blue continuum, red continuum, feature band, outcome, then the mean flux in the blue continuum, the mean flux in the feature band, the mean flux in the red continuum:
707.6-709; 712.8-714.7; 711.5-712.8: -0.008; 17.1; 17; 16.8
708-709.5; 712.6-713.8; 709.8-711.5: 0.017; 17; 16.9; 17.2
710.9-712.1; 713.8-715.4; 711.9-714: -0.036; 16.8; 17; 16.5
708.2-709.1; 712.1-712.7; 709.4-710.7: -0.073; 16.6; 17.6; 16.7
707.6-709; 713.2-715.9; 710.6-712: 0.008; 17.1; 16.8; 16.7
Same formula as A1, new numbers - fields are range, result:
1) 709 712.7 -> 17.1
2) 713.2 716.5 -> 16.6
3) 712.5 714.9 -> 16.9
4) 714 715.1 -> 16.6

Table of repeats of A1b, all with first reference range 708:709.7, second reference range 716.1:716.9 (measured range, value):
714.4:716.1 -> -0.013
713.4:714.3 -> 0.005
